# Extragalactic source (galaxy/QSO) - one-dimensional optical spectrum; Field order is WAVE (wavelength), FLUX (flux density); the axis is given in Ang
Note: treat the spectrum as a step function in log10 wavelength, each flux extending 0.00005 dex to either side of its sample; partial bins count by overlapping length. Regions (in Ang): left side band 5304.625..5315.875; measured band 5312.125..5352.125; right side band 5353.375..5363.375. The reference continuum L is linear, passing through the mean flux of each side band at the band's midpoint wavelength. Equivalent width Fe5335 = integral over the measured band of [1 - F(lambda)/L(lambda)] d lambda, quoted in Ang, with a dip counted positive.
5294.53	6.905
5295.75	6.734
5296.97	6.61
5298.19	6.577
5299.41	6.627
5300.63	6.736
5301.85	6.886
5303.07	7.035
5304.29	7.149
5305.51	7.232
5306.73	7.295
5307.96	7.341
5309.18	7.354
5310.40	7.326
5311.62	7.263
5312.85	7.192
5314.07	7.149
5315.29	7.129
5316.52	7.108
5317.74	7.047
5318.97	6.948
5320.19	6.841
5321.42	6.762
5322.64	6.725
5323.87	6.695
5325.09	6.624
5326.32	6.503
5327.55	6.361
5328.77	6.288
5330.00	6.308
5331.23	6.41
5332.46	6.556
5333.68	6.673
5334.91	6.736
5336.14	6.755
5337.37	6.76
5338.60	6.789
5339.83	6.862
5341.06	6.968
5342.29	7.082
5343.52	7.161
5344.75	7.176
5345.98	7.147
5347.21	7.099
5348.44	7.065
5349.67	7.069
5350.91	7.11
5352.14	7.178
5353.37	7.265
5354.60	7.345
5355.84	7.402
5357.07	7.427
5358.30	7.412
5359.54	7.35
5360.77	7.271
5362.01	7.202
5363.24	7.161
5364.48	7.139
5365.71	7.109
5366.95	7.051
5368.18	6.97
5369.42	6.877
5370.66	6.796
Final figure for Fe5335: 2.4 Ang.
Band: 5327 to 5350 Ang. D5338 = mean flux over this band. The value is 6.8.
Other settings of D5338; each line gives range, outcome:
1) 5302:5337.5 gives 6.88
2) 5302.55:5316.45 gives 7.22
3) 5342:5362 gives 7.22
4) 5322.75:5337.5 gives 6.55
